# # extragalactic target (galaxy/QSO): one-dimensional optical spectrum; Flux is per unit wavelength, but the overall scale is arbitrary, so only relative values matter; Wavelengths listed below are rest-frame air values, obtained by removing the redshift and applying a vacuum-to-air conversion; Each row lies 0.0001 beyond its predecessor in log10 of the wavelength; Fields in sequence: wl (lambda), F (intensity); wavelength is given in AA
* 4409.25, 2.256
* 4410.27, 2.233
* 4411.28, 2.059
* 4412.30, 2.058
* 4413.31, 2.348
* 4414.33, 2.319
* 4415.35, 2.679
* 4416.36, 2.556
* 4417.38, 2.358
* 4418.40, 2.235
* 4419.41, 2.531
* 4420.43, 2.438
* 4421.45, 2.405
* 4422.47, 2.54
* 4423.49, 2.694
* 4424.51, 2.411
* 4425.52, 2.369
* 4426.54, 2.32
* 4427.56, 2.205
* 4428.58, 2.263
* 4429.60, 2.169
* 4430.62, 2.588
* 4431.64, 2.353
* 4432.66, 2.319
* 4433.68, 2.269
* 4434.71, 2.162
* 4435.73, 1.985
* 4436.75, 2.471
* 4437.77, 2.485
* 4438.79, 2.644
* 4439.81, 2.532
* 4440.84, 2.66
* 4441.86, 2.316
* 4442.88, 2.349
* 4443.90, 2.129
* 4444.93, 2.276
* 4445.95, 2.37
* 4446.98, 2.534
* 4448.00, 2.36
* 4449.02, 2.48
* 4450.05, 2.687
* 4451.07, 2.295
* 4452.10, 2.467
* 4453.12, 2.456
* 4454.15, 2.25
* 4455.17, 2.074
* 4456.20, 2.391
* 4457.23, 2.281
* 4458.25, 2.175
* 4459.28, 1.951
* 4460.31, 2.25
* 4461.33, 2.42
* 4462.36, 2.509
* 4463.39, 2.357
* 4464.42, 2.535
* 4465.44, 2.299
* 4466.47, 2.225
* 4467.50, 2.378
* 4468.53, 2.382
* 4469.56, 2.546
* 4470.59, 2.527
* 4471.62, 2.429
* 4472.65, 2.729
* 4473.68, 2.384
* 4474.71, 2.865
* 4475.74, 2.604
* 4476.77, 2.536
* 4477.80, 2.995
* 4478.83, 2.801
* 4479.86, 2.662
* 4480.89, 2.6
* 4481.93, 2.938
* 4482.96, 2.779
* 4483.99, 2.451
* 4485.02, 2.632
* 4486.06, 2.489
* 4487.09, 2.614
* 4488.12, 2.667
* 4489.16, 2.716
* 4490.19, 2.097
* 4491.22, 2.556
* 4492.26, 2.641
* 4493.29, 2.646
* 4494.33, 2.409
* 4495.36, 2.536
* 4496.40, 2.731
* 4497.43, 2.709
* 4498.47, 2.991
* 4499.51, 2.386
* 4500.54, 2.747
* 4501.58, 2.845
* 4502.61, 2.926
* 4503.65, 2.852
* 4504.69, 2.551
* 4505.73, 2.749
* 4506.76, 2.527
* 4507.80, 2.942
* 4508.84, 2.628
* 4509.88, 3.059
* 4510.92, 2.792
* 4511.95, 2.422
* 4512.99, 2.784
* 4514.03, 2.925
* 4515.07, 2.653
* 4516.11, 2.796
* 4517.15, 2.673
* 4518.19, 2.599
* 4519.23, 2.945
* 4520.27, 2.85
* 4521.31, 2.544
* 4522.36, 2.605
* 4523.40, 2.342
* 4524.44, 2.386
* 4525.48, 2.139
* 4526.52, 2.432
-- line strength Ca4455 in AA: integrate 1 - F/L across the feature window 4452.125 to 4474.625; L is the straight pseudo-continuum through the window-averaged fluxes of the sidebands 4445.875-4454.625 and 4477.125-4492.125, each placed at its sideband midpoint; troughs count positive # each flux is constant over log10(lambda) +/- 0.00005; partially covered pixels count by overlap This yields 1.3 AA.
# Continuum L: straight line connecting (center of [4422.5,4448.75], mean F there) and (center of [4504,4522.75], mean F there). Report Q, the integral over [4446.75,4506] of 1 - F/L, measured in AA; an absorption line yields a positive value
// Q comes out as 0.6 AA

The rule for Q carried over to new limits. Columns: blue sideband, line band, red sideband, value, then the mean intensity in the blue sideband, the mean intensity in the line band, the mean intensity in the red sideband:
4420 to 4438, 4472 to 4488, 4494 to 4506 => -0.4 AA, 2.36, 2.67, 2.71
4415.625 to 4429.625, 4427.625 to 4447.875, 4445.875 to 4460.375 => 0.1 AA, 2.41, 2.36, 2.34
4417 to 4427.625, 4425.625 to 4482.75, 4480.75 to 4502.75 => 2.2 AA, 2.42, 2.42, 2.64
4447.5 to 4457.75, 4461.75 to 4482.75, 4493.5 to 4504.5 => -0.4 AA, 2.37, 2.57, 2.71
